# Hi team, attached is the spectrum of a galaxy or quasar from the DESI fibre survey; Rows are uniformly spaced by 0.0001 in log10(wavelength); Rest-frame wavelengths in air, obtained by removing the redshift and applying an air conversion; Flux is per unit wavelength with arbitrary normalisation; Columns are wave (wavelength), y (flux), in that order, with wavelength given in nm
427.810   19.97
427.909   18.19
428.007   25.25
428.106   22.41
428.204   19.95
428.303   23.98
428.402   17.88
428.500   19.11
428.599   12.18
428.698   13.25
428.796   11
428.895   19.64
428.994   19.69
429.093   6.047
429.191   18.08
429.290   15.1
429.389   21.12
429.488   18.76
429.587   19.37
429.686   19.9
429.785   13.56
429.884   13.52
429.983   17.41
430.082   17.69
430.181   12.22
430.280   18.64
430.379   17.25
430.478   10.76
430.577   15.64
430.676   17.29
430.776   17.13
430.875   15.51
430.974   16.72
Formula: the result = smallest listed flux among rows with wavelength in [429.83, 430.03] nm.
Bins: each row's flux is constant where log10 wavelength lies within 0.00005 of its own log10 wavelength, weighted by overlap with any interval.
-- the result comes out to 13.52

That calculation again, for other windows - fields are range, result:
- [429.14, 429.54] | 15.1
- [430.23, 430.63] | 10.76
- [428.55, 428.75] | 12.18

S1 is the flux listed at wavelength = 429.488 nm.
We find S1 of 18.76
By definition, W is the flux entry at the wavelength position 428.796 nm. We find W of 11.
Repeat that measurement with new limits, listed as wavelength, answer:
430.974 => 16.72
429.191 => 18.08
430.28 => 18.64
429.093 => 6.047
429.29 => 15.1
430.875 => 15.51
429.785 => 13.56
